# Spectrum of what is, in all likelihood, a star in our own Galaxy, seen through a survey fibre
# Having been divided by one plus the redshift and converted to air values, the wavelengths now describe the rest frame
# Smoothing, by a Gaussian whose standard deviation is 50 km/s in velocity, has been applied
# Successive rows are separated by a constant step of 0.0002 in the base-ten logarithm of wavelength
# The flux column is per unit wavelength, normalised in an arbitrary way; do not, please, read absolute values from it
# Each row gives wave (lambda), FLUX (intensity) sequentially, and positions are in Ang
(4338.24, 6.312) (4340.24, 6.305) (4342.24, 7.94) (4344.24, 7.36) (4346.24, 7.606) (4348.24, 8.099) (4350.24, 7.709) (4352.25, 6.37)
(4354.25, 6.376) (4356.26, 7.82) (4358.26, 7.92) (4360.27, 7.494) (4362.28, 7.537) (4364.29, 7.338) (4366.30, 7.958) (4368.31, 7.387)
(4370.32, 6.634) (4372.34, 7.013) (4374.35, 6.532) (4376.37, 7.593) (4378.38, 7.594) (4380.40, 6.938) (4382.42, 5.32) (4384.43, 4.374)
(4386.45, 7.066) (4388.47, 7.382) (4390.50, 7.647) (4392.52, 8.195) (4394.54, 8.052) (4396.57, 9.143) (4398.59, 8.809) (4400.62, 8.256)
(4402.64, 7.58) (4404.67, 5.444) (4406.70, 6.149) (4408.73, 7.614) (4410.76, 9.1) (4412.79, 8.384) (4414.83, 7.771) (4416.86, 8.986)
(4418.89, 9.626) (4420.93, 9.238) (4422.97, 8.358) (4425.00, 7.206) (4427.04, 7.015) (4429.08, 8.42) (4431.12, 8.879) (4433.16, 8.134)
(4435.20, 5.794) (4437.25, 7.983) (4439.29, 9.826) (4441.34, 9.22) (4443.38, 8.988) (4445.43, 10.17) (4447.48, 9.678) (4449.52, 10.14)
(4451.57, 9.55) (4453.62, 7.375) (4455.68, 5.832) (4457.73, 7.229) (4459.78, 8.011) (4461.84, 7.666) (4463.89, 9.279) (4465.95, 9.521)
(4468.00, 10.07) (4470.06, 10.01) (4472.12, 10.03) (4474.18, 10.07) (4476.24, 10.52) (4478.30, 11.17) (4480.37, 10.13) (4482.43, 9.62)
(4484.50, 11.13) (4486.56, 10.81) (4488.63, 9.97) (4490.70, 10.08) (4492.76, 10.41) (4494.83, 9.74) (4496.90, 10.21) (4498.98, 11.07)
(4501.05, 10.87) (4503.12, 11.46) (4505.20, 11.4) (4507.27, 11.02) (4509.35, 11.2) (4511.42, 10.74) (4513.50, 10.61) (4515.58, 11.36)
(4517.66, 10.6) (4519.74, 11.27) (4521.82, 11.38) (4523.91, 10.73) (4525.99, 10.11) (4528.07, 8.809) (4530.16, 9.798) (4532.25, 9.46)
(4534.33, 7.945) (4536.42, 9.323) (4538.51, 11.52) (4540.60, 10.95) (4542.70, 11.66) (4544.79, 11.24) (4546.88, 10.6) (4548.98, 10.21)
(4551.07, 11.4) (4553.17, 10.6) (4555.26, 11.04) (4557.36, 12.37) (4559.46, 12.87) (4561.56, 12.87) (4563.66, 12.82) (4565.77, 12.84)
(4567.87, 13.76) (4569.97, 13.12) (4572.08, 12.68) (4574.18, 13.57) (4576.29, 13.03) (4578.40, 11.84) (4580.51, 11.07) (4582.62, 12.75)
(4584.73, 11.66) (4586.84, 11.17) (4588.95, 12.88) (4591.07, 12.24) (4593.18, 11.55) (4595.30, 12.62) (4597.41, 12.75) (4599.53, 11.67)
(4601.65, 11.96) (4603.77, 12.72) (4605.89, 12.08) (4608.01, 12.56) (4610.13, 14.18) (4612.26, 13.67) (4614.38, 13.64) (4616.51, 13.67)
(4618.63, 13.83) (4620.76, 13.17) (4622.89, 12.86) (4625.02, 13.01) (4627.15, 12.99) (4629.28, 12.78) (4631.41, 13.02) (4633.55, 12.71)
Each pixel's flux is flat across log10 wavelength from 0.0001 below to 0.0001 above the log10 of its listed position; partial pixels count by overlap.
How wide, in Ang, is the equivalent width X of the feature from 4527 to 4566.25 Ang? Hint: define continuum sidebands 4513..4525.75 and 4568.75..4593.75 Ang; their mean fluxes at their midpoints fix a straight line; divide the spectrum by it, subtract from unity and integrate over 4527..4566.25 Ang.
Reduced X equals 2.2 Ang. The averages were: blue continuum 11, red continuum 12.3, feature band 10.9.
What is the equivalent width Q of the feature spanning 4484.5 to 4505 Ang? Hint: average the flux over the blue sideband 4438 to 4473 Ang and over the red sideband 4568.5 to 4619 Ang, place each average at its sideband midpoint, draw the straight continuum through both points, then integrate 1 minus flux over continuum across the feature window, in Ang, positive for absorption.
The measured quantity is -1.2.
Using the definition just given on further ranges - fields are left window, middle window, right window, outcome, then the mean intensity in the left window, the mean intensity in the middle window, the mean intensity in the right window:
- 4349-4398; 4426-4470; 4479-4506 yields 3.6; 7.24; 8.55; 10.5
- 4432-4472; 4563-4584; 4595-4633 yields -1.5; 8.69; 12.7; 13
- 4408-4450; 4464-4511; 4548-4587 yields -1.6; 8.59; 10.5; 12.2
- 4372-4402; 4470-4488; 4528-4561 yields -2.1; 7.34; 10.4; 10.7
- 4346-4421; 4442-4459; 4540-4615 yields 0.9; 7.51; 8.63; 12.2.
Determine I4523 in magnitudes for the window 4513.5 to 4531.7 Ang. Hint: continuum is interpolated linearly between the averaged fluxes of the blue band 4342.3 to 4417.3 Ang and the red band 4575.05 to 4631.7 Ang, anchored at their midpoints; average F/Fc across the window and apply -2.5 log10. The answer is 0.027 mag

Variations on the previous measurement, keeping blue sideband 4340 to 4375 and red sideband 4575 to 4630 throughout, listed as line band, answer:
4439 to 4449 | -0.045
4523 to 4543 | 0.120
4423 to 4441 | 0.124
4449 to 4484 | 0.057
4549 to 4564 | -0.018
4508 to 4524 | -0.024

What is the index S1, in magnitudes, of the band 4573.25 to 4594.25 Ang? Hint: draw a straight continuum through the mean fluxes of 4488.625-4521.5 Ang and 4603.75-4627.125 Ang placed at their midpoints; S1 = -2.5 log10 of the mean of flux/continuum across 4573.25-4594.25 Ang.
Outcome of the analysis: 0.03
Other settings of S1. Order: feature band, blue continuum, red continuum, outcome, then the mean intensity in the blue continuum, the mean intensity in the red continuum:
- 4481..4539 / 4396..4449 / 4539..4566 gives 0.01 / 8.31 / 11.6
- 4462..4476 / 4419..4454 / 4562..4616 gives -0.03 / 8.64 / 12.6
